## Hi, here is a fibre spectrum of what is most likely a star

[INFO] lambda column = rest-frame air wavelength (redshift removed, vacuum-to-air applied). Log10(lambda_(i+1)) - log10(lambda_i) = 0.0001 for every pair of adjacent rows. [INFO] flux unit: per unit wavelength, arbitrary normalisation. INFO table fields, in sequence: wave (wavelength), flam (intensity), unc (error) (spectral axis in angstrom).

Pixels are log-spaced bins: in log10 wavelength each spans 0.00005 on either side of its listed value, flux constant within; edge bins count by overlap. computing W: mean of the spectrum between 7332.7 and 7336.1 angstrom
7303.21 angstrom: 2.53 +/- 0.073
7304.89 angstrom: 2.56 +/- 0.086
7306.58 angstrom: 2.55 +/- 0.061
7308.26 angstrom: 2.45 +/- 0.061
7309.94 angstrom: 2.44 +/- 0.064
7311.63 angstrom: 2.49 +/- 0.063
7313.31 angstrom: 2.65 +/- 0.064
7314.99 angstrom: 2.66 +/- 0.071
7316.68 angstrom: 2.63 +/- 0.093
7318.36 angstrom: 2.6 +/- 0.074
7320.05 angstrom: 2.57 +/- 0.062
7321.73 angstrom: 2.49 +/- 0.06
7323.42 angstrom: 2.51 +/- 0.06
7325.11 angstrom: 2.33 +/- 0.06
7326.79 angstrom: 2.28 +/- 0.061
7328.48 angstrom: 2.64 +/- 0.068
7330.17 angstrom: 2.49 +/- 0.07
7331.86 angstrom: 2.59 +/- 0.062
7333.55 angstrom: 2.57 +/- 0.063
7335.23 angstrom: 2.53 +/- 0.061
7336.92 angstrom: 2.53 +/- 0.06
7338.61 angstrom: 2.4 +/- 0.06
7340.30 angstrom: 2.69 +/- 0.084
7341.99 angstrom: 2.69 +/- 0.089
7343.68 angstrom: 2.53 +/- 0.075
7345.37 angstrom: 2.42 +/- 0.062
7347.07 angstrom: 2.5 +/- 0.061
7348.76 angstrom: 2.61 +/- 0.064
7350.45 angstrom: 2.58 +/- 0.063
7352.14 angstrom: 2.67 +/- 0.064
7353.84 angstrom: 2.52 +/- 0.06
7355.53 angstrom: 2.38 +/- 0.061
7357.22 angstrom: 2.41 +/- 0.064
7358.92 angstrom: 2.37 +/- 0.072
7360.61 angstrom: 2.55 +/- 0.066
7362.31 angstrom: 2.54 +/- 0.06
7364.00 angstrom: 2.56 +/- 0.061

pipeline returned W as 2.55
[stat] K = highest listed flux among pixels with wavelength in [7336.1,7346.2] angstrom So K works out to 2.69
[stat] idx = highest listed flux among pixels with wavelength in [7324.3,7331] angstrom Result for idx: 2.64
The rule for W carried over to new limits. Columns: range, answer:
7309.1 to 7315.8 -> 2.56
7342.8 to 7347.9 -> 2.48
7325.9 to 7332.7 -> 2.5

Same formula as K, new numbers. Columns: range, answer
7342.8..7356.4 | 2.67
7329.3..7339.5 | 2.59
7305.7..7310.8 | 2.55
